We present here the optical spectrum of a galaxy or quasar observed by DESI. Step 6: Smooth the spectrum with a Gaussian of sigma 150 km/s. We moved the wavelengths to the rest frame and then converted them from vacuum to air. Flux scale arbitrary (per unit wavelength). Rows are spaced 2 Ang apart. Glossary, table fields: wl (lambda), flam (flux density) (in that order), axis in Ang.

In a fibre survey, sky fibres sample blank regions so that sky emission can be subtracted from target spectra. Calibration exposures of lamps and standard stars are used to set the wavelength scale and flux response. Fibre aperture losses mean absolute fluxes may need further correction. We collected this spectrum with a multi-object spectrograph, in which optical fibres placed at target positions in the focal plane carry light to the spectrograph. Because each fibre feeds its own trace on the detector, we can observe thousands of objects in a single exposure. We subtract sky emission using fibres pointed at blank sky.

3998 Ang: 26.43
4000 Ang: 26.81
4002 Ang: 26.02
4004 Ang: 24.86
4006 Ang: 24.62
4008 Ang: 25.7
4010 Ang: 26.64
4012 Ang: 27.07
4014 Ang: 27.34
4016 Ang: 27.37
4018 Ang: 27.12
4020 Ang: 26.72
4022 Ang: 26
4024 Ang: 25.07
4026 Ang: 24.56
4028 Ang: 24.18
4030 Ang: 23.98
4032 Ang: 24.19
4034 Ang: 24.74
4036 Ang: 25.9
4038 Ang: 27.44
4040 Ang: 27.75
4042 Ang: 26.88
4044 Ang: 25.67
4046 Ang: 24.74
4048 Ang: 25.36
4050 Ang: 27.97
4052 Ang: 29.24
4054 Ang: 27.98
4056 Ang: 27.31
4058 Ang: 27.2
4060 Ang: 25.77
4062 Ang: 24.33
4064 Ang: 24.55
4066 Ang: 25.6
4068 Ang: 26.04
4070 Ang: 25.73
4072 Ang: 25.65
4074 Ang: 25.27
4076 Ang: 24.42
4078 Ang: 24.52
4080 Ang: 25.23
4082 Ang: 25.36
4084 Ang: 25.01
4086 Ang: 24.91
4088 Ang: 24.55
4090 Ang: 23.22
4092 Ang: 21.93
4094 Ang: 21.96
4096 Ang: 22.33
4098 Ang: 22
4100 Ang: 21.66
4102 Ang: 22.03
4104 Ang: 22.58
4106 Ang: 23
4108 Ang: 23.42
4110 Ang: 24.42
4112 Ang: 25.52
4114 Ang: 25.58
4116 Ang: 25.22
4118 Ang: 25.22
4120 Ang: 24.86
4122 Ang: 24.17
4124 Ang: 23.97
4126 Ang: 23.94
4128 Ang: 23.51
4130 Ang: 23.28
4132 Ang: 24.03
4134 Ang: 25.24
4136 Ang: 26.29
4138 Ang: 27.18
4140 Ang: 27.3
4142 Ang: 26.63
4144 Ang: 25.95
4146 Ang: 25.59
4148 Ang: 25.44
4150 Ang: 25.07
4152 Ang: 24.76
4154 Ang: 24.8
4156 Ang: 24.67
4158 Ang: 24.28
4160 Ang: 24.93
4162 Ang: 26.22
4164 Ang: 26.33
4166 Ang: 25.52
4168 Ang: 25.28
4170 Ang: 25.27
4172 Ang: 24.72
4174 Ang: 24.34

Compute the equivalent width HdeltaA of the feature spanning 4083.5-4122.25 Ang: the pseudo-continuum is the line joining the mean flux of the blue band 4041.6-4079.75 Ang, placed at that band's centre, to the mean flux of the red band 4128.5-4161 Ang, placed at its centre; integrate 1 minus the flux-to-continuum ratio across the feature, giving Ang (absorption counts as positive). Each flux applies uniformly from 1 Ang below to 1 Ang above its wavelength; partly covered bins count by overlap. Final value 3.01 Ang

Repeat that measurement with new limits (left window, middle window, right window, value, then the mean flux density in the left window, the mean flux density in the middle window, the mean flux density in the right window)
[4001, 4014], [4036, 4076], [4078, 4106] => -3.0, 25.9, 26.3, 23.3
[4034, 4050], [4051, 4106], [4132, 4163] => 2.9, 26.3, 24.7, 25.6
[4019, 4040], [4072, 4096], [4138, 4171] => 1.2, 25.4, 24.2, 25.6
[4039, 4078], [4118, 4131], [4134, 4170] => 0.9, 26.1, 24.1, 25.6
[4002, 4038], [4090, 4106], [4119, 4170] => 2.0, 25.7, 22.2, 25.2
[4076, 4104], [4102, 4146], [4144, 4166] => -0.7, 23.4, 24.8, 25.3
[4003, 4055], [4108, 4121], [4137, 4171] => 0.4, 26.1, 25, 25.6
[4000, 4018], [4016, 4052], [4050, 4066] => 0.7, 26.3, 25.9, 26.6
